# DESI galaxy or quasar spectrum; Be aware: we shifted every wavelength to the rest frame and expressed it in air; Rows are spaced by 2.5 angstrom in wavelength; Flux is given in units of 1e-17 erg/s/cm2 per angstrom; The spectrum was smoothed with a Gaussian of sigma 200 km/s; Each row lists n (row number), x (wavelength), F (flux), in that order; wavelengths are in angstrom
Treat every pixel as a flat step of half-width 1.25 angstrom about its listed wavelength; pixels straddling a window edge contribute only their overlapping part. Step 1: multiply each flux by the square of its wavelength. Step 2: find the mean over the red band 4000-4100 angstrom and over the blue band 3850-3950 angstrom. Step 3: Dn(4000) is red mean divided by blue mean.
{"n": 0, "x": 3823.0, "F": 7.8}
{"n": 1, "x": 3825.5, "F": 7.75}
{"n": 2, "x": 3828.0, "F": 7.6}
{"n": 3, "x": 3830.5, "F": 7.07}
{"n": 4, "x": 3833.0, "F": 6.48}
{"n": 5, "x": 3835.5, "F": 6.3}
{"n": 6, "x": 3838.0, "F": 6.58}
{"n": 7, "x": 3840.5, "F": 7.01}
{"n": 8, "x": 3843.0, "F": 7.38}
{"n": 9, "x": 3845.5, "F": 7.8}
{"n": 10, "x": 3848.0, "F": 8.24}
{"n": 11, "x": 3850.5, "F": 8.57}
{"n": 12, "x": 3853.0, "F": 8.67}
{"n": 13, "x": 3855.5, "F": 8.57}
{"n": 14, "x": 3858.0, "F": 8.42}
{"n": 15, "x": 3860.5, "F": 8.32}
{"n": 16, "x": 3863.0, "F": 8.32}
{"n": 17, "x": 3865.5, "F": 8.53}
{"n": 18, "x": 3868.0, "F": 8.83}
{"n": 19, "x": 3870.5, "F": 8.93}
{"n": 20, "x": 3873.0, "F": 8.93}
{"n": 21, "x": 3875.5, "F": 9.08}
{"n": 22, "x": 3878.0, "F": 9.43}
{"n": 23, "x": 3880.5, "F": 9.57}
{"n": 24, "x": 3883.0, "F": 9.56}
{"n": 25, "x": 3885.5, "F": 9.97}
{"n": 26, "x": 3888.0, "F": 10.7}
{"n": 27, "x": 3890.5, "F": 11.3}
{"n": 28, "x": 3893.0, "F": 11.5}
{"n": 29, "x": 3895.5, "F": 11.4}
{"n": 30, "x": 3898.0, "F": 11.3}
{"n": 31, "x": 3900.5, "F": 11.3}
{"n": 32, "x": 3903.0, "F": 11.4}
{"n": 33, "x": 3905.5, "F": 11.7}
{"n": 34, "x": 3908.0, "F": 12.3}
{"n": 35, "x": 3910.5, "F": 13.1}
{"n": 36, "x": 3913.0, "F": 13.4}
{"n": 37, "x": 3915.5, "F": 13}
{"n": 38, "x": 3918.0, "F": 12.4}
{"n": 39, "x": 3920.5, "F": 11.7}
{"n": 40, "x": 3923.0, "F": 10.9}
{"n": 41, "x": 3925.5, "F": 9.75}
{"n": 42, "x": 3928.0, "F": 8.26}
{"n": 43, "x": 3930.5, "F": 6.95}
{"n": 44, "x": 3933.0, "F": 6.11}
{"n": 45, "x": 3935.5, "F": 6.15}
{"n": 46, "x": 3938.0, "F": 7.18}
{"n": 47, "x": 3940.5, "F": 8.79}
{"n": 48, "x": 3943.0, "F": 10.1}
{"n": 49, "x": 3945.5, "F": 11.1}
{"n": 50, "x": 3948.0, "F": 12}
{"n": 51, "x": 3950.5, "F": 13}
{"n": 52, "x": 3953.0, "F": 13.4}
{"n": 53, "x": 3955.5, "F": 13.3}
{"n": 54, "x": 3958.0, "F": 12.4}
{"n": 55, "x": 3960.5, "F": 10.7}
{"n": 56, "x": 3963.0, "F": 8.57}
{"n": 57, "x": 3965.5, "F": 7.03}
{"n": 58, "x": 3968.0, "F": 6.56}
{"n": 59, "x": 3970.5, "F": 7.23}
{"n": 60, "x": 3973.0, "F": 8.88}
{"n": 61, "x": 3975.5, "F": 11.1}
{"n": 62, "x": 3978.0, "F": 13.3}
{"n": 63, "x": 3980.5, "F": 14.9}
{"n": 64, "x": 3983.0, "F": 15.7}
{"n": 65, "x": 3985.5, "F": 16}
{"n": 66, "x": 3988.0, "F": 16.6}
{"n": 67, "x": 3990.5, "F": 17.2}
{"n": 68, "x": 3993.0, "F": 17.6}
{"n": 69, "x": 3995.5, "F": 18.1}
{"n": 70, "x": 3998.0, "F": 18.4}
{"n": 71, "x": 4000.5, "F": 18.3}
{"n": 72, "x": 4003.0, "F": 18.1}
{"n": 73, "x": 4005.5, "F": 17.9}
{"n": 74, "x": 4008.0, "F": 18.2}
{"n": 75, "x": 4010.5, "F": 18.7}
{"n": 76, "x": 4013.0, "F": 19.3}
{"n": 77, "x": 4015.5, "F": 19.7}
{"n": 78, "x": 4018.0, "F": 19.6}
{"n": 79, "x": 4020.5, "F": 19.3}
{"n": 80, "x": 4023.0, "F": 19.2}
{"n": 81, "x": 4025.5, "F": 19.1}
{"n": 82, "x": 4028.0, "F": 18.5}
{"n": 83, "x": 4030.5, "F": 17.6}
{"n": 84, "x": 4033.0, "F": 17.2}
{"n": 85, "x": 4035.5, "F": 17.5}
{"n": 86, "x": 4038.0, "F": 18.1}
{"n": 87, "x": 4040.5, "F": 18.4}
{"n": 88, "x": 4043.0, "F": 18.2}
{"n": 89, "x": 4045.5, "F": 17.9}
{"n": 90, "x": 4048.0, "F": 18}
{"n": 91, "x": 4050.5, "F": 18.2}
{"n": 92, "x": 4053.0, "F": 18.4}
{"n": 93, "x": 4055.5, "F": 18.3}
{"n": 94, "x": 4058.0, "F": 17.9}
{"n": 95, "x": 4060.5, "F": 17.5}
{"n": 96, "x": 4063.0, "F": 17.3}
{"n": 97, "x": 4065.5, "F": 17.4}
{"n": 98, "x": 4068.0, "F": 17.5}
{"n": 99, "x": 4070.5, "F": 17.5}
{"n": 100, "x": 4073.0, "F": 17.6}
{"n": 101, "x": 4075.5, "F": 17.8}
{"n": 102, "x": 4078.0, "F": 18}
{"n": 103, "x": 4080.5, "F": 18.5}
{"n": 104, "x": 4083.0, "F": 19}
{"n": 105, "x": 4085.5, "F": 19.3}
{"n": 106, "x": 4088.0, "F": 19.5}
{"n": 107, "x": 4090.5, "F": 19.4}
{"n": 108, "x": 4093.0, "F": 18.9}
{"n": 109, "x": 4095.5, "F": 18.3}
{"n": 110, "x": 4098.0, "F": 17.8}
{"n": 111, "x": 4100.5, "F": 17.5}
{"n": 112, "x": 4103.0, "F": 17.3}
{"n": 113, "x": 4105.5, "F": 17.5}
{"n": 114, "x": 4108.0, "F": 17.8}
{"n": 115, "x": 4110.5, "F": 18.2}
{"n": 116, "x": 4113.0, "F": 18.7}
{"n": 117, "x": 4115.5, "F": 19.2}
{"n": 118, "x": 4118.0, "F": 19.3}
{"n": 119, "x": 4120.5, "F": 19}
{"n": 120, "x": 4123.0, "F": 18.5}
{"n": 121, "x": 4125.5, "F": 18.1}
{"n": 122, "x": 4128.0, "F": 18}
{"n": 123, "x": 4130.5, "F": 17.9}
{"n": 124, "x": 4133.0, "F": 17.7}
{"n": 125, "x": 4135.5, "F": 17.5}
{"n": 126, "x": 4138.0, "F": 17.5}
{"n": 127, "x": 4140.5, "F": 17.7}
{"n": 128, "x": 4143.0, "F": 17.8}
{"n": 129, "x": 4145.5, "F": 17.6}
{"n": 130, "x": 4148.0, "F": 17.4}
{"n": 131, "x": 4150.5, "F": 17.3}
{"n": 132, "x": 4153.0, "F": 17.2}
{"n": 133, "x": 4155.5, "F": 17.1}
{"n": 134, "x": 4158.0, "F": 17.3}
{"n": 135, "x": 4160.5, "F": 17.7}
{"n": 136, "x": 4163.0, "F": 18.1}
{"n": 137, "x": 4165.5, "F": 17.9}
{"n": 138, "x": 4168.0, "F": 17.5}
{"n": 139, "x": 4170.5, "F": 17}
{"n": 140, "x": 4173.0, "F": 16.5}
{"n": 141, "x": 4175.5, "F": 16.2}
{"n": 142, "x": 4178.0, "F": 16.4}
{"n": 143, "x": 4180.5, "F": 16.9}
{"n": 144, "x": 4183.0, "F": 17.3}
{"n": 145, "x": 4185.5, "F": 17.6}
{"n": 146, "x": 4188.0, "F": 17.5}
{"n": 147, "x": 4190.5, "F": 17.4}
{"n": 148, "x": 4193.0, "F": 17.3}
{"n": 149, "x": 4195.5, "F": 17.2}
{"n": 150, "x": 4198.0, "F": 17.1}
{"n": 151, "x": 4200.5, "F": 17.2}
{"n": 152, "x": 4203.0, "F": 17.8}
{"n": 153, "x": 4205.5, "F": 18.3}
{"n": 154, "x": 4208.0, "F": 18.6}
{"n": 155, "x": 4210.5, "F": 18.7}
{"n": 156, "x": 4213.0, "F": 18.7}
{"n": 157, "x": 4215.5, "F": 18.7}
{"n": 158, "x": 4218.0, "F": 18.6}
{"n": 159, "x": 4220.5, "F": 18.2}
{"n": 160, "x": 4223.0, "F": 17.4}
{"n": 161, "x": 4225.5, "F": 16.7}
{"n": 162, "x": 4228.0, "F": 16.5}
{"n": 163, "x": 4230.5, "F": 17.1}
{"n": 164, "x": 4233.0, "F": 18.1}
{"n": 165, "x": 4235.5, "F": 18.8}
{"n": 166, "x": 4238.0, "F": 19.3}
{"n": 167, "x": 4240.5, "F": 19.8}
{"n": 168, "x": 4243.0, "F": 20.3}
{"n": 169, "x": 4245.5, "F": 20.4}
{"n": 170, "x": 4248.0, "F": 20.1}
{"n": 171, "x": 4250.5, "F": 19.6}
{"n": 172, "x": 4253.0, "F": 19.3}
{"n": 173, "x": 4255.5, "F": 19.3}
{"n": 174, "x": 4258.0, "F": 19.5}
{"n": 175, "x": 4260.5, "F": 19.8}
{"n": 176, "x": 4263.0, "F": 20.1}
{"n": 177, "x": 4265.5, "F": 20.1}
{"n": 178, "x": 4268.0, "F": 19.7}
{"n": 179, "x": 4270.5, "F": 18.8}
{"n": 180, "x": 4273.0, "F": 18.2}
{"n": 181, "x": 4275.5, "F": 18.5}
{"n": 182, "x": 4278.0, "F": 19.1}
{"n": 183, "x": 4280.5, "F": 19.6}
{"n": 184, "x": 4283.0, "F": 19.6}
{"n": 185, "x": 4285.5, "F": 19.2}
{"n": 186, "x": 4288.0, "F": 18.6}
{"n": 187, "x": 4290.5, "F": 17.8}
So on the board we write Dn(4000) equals 1.98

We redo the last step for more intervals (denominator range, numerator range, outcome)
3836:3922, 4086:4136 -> 2.08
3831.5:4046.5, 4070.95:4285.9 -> 1.66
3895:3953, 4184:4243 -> 1.95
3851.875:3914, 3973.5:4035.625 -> 1.82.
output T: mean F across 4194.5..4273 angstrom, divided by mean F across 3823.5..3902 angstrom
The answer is 2.12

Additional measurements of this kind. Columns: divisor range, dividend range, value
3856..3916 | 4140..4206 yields 1.67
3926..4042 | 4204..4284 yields 1.34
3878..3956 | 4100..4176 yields 1.66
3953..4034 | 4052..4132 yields 1.18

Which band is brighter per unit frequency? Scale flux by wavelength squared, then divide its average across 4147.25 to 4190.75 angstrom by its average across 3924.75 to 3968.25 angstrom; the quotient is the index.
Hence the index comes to 2.01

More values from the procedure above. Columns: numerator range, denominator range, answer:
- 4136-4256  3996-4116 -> 1.05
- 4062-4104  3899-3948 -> 1.90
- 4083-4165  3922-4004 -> 1.64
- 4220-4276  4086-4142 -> 1.11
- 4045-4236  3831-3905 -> 2.25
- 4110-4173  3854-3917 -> 1.96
